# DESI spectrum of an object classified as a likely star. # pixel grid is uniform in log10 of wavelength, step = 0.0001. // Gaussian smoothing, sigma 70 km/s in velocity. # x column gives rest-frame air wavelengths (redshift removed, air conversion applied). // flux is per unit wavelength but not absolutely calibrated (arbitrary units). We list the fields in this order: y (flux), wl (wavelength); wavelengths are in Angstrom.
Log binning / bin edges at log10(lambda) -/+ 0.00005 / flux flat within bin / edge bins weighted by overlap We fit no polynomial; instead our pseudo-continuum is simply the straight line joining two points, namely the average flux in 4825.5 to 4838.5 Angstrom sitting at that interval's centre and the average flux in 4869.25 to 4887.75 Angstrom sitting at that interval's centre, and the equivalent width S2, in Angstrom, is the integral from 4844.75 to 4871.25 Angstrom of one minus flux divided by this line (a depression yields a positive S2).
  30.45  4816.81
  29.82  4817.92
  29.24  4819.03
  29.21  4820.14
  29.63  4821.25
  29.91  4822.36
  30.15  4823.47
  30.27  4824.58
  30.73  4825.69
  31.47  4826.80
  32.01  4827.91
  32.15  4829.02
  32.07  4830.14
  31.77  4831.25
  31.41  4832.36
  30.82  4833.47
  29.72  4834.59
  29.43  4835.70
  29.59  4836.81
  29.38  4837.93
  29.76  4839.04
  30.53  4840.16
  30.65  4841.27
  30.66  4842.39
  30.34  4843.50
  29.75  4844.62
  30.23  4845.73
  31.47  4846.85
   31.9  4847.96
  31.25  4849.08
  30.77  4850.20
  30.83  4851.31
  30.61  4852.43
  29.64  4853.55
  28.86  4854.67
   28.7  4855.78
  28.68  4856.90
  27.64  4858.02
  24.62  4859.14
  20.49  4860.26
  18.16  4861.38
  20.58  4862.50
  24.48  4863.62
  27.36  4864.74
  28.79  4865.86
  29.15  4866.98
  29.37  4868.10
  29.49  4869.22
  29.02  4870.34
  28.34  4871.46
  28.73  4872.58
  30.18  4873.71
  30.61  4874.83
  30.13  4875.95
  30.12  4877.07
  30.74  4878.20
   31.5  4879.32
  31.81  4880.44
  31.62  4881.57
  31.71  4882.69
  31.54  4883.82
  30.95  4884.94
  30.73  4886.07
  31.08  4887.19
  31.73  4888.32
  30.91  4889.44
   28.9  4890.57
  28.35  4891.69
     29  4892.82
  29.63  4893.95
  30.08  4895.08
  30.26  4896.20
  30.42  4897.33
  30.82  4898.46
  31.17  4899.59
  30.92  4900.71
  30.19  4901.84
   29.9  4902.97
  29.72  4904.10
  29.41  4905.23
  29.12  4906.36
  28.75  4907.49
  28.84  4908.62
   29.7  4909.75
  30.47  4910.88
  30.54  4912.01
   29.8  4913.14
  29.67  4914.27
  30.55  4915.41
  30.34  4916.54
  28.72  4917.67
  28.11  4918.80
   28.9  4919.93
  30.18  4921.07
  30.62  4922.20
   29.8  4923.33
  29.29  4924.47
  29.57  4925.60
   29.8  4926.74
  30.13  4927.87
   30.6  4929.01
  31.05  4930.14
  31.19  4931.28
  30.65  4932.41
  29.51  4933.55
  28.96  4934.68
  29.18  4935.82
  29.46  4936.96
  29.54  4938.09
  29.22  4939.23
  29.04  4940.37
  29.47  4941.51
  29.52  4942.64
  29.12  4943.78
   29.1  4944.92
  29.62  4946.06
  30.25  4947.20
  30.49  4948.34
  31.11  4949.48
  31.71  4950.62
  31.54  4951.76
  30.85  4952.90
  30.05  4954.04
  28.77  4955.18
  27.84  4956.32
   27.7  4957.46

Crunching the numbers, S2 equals 2.4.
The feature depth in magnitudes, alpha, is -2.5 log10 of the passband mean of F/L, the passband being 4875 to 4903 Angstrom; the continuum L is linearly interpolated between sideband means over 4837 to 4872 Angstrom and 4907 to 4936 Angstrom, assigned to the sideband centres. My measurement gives -0.05 mag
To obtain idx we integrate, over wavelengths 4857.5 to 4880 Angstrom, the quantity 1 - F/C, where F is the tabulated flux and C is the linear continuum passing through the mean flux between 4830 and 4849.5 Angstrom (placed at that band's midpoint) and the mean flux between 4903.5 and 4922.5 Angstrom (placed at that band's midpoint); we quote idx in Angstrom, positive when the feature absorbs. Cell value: 2.0 Angstrom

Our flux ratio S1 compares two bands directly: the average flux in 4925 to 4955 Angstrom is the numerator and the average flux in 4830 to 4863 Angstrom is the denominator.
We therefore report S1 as 1.04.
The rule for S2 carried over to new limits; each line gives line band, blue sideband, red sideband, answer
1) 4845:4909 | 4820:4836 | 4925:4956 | 2.4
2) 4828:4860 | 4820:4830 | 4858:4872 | -1.8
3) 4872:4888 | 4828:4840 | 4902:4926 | -0.4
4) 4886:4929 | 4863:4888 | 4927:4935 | 0.4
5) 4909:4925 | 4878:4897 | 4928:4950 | 0.2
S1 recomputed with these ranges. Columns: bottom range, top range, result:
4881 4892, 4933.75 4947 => 0.95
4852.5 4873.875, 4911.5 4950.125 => 1.10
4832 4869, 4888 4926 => 1.04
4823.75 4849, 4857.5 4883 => 0.91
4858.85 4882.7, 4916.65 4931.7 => 1.07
